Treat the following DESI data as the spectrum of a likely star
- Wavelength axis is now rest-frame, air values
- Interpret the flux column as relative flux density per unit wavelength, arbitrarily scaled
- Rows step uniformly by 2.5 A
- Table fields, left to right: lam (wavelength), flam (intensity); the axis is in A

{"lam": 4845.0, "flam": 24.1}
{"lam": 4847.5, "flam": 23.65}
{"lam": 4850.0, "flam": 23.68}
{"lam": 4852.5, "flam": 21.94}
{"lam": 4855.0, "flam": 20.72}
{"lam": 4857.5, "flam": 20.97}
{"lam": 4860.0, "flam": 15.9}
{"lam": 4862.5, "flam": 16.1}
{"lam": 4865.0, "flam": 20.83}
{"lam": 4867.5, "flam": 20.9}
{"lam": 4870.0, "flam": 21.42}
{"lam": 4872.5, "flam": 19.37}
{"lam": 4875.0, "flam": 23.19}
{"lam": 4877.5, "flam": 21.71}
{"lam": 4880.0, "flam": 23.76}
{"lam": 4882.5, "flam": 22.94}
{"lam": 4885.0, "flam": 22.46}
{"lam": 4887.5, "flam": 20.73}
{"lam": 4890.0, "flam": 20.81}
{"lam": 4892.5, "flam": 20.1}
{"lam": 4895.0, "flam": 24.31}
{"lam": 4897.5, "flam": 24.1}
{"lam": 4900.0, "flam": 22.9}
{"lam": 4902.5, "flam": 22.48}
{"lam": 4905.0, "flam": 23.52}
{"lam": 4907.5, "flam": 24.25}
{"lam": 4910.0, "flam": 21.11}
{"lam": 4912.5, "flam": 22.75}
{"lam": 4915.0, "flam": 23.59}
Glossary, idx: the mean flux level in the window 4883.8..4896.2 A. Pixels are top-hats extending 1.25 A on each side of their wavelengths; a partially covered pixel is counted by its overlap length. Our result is 21.7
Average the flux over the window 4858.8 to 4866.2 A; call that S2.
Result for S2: 17.6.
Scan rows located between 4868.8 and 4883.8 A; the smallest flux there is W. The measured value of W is 19.37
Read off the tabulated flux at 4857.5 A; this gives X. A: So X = 20.97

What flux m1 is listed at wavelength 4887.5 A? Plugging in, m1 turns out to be 20.73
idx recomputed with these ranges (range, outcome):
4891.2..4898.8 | 22.8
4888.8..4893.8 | 20.5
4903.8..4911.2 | 23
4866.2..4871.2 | 21.2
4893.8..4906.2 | 23.5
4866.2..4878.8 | 21.3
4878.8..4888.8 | 22.5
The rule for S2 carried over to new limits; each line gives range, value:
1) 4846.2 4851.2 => 23.7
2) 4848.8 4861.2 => 20.6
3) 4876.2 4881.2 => 22.7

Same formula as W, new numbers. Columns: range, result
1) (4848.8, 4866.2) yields 15.9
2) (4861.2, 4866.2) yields 16.1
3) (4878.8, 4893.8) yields 20.1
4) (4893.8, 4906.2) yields 22.48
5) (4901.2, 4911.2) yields 21.11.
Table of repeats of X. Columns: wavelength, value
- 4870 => 21.42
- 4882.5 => 22.94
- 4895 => 24.31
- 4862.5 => 16.1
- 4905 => 23.52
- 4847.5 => 23.65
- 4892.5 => 20.1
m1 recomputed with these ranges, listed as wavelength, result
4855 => 20.72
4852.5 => 21.94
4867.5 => 20.9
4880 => 23.76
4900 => 22.9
